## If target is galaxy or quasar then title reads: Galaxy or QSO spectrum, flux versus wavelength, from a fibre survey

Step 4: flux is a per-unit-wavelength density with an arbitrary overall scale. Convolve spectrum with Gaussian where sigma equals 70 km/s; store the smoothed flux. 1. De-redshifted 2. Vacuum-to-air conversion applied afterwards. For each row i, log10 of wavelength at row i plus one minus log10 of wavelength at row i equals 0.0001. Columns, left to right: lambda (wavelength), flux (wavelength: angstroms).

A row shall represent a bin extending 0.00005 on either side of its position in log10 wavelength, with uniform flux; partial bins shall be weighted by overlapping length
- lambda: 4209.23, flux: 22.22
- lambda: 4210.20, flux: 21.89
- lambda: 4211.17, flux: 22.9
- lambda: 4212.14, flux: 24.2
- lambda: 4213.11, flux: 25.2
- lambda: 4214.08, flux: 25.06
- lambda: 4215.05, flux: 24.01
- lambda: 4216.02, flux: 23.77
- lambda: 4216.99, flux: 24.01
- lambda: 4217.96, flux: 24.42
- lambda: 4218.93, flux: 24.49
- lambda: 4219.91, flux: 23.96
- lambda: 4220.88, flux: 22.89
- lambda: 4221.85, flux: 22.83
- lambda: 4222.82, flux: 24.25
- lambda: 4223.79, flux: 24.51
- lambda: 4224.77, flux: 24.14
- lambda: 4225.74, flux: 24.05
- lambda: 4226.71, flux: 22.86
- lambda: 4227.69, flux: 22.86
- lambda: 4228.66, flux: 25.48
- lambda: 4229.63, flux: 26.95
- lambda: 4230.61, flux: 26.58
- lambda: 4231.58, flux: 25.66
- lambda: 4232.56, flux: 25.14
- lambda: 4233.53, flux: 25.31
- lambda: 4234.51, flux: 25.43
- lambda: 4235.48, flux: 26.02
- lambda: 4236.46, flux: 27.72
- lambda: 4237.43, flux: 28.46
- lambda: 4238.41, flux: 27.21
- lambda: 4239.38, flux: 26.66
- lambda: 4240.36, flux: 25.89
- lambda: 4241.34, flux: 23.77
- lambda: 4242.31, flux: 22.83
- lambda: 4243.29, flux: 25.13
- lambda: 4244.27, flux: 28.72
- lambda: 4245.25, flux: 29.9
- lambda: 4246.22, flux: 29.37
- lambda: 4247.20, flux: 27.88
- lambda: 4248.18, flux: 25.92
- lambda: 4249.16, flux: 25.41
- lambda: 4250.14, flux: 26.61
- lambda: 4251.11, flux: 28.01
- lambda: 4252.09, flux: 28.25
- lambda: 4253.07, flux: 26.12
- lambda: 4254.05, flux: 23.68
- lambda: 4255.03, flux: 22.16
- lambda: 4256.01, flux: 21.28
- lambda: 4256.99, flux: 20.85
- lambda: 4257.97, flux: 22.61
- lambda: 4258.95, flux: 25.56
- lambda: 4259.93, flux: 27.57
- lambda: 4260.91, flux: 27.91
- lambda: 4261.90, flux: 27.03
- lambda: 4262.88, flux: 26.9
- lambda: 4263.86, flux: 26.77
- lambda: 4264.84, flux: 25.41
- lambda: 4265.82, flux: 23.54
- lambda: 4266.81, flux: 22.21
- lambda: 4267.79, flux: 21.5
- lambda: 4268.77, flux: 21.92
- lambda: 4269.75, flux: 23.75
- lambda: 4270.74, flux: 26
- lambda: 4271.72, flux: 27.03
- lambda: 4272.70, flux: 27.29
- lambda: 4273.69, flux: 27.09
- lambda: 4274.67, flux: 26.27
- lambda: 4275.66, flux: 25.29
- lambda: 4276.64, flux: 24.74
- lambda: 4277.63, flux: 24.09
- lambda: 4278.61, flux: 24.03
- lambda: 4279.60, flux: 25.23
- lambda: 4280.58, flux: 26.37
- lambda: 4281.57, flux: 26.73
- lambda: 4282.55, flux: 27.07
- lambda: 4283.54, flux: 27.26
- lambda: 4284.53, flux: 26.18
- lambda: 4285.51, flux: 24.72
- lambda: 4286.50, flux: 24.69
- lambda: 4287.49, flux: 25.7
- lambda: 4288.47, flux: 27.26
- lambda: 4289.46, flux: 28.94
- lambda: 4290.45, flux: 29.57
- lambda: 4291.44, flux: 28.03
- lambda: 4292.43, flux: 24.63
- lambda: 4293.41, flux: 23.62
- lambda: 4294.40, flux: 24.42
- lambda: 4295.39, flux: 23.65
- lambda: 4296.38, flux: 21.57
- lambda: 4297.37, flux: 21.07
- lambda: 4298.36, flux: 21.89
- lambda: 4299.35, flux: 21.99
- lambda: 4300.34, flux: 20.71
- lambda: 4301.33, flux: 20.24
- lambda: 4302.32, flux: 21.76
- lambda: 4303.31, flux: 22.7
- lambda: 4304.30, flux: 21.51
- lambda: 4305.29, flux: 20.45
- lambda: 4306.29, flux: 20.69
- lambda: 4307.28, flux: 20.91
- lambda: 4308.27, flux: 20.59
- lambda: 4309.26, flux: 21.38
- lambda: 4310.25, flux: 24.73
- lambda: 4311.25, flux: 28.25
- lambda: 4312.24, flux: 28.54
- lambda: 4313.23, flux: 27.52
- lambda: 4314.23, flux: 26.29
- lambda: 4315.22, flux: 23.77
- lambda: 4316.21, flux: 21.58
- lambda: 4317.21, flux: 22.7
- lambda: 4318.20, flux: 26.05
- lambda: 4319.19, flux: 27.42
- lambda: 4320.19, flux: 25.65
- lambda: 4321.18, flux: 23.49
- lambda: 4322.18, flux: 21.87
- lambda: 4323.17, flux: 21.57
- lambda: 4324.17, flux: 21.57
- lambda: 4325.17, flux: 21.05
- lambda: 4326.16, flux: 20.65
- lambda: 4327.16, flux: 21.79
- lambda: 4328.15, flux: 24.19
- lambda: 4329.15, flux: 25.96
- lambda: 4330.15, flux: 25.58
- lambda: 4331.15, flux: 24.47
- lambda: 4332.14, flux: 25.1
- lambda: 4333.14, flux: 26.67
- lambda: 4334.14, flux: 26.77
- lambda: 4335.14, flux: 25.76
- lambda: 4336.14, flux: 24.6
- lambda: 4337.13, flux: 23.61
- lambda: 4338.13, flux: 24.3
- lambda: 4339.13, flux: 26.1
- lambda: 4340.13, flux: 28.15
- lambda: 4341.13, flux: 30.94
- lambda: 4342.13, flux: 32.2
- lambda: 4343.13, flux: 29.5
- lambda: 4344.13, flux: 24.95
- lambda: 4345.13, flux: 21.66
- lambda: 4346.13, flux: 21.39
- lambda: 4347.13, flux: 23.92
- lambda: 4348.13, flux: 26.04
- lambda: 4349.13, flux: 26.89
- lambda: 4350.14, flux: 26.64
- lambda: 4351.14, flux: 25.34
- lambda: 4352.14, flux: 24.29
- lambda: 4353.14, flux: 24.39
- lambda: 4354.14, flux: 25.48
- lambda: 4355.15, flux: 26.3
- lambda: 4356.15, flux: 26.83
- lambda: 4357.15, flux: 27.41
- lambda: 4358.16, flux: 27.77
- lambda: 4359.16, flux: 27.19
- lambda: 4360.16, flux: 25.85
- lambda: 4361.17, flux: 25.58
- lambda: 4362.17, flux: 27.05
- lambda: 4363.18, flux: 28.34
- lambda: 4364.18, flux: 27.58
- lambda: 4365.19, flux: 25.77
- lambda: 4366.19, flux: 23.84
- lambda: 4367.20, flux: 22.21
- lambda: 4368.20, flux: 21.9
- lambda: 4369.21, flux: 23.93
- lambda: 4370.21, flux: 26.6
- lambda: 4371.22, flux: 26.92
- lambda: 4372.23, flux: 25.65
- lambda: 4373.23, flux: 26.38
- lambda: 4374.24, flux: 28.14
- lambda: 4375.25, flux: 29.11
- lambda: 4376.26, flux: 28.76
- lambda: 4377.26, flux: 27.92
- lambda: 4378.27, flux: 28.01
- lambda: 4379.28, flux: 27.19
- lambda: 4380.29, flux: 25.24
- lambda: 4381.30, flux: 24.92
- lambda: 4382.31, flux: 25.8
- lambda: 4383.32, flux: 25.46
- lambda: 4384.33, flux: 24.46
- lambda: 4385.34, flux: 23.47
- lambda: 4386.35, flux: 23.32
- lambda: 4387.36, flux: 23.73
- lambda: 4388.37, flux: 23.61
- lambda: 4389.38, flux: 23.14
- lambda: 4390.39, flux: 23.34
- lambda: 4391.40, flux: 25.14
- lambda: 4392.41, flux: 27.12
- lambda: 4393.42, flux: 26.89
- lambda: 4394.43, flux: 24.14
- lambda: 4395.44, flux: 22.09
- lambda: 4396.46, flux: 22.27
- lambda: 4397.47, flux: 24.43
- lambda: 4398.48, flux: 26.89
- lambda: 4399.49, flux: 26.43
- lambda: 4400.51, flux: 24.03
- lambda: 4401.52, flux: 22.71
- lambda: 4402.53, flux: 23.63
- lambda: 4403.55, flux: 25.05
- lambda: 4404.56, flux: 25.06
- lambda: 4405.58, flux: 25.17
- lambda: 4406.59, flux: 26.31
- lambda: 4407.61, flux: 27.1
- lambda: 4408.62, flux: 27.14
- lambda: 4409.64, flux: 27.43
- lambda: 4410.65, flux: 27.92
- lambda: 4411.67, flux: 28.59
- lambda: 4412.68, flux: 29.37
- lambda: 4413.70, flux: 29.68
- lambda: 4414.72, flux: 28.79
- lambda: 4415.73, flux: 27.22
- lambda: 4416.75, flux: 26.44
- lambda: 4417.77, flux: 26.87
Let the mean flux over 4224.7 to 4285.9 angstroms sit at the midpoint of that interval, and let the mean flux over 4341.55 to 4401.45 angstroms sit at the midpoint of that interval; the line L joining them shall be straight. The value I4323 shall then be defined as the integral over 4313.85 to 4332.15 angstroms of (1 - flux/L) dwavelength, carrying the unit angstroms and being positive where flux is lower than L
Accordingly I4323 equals 1.4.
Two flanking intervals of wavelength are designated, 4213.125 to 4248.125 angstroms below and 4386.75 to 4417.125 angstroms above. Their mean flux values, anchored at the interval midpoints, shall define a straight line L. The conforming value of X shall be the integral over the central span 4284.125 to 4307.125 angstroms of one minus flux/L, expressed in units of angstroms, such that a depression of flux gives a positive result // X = 1.64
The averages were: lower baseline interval 25.4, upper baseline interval 25.7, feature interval 23.7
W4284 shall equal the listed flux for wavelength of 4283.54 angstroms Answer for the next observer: 27.26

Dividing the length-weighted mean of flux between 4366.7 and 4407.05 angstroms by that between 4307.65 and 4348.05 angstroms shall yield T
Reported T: 1.01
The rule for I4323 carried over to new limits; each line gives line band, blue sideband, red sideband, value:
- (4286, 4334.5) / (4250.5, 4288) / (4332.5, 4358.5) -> 3.4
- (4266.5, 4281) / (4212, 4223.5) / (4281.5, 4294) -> 0.6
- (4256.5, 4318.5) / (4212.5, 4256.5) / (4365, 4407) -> 1.8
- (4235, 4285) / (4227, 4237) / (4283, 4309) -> -1.9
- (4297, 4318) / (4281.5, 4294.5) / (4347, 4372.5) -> 2.7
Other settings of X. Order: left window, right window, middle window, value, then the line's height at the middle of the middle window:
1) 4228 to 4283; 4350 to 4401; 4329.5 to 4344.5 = -0.6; 25.6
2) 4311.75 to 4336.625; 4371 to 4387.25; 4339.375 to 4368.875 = -0.8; 25.4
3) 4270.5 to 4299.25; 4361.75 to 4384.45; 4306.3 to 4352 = 1.8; 25.8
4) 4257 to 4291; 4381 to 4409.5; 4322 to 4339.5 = 0.9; 25.2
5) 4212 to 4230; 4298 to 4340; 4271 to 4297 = -2.1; 23.9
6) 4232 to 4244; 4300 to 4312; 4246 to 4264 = -0.6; 24.9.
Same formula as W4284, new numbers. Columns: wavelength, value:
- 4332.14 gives 25.1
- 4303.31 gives 22.7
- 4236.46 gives 27.72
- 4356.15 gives 26.83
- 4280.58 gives 26.37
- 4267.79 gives 21.5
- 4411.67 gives 28.59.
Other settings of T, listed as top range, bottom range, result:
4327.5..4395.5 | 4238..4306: 1.03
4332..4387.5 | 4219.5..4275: 1.02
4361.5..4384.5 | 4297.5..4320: 1.12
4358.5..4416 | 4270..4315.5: 1.05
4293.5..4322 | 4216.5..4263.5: 0.91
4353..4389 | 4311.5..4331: 1.07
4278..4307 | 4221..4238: 0.96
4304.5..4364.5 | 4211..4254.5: 0.98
